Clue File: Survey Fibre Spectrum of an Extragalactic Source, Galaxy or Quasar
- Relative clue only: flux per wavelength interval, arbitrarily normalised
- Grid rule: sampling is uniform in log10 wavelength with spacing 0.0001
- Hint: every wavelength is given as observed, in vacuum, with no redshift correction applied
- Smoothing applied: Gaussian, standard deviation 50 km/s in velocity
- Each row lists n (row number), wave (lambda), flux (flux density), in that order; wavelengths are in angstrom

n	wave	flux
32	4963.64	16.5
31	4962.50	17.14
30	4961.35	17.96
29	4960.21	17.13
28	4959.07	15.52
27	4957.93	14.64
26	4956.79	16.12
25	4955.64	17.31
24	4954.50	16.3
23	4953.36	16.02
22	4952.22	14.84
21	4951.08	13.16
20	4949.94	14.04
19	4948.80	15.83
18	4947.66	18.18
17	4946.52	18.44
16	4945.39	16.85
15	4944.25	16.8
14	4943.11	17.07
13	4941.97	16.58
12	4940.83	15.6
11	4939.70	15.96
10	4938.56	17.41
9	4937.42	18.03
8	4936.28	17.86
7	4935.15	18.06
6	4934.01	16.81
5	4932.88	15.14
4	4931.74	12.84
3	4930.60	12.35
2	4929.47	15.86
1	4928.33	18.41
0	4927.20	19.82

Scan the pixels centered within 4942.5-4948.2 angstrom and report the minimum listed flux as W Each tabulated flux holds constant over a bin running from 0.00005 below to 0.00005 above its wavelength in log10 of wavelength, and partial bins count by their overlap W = 16.8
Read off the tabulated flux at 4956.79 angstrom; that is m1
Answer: 16.12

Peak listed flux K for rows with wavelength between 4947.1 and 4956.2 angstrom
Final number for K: 18.18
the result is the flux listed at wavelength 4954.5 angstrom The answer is 16.3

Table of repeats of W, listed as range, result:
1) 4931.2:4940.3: 12.84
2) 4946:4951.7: 13.16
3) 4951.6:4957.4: 14.84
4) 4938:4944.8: 15.6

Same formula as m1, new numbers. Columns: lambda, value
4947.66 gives 18.18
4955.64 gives 17.31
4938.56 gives 17.41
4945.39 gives 16.85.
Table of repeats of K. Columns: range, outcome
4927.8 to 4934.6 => 18.41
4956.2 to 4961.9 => 17.96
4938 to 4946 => 17.41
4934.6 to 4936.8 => 18.06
